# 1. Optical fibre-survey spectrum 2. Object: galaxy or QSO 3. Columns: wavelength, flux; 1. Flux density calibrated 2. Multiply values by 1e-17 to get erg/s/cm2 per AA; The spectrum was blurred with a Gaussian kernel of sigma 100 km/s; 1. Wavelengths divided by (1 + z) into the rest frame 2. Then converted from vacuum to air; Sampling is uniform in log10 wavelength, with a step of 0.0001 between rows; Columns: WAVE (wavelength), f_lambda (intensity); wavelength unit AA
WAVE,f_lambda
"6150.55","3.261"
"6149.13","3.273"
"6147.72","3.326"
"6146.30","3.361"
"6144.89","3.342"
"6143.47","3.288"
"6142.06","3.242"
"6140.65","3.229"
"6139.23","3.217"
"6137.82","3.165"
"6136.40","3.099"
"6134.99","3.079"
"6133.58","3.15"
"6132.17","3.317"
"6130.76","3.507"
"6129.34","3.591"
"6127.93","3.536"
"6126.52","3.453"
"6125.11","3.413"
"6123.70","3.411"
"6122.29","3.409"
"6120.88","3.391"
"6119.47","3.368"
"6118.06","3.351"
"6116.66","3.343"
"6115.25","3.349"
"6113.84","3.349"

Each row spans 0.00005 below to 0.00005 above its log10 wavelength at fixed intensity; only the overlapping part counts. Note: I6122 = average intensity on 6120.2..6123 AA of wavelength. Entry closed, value 3.4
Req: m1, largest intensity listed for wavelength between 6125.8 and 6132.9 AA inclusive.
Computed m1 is 3.591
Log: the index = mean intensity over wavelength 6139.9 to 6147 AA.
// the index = 3.29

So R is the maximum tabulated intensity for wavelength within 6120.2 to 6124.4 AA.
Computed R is 3.411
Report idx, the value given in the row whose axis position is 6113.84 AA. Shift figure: 3.349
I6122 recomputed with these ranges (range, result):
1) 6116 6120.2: 3.36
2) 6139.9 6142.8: 3.24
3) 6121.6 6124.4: 3.41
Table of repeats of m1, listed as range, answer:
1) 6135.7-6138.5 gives 3.165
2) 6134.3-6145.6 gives 3.342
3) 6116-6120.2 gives 3.368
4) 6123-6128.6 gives 3.536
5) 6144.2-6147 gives 3.361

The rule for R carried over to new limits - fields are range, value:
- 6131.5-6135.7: 3.317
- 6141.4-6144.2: 3.288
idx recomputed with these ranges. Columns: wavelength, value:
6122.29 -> 3.409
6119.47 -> 3.368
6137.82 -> 3.165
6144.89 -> 3.342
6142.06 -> 3.242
